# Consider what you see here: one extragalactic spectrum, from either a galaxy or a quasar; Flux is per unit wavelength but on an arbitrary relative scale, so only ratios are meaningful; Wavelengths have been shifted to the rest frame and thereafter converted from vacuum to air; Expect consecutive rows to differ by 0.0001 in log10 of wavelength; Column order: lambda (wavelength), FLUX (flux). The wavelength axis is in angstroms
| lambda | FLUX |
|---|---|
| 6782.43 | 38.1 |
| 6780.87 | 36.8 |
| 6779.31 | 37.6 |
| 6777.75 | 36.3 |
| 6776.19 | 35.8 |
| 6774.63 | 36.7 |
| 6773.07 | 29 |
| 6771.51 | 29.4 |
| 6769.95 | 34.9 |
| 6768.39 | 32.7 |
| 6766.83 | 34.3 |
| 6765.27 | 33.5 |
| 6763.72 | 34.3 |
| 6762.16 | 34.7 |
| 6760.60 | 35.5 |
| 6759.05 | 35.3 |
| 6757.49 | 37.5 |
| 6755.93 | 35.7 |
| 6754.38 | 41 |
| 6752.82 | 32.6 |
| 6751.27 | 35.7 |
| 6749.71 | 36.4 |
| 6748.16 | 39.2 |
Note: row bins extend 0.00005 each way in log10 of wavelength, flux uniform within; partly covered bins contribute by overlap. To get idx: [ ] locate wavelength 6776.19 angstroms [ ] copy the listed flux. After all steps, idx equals 35.8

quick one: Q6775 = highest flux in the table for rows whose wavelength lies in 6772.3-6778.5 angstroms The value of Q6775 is 36.7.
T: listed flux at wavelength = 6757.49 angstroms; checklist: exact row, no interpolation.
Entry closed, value 37.5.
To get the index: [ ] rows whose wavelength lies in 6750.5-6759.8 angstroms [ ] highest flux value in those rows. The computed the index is 41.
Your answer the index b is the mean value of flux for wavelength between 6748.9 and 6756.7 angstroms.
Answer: 36.3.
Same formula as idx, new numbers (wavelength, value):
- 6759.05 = 35.3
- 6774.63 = 36.7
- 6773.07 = 29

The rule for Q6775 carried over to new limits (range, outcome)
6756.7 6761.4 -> 37.5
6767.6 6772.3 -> 34.9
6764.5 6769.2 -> 34.3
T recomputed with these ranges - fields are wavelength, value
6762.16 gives 34.7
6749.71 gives 36.4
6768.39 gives 32.7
